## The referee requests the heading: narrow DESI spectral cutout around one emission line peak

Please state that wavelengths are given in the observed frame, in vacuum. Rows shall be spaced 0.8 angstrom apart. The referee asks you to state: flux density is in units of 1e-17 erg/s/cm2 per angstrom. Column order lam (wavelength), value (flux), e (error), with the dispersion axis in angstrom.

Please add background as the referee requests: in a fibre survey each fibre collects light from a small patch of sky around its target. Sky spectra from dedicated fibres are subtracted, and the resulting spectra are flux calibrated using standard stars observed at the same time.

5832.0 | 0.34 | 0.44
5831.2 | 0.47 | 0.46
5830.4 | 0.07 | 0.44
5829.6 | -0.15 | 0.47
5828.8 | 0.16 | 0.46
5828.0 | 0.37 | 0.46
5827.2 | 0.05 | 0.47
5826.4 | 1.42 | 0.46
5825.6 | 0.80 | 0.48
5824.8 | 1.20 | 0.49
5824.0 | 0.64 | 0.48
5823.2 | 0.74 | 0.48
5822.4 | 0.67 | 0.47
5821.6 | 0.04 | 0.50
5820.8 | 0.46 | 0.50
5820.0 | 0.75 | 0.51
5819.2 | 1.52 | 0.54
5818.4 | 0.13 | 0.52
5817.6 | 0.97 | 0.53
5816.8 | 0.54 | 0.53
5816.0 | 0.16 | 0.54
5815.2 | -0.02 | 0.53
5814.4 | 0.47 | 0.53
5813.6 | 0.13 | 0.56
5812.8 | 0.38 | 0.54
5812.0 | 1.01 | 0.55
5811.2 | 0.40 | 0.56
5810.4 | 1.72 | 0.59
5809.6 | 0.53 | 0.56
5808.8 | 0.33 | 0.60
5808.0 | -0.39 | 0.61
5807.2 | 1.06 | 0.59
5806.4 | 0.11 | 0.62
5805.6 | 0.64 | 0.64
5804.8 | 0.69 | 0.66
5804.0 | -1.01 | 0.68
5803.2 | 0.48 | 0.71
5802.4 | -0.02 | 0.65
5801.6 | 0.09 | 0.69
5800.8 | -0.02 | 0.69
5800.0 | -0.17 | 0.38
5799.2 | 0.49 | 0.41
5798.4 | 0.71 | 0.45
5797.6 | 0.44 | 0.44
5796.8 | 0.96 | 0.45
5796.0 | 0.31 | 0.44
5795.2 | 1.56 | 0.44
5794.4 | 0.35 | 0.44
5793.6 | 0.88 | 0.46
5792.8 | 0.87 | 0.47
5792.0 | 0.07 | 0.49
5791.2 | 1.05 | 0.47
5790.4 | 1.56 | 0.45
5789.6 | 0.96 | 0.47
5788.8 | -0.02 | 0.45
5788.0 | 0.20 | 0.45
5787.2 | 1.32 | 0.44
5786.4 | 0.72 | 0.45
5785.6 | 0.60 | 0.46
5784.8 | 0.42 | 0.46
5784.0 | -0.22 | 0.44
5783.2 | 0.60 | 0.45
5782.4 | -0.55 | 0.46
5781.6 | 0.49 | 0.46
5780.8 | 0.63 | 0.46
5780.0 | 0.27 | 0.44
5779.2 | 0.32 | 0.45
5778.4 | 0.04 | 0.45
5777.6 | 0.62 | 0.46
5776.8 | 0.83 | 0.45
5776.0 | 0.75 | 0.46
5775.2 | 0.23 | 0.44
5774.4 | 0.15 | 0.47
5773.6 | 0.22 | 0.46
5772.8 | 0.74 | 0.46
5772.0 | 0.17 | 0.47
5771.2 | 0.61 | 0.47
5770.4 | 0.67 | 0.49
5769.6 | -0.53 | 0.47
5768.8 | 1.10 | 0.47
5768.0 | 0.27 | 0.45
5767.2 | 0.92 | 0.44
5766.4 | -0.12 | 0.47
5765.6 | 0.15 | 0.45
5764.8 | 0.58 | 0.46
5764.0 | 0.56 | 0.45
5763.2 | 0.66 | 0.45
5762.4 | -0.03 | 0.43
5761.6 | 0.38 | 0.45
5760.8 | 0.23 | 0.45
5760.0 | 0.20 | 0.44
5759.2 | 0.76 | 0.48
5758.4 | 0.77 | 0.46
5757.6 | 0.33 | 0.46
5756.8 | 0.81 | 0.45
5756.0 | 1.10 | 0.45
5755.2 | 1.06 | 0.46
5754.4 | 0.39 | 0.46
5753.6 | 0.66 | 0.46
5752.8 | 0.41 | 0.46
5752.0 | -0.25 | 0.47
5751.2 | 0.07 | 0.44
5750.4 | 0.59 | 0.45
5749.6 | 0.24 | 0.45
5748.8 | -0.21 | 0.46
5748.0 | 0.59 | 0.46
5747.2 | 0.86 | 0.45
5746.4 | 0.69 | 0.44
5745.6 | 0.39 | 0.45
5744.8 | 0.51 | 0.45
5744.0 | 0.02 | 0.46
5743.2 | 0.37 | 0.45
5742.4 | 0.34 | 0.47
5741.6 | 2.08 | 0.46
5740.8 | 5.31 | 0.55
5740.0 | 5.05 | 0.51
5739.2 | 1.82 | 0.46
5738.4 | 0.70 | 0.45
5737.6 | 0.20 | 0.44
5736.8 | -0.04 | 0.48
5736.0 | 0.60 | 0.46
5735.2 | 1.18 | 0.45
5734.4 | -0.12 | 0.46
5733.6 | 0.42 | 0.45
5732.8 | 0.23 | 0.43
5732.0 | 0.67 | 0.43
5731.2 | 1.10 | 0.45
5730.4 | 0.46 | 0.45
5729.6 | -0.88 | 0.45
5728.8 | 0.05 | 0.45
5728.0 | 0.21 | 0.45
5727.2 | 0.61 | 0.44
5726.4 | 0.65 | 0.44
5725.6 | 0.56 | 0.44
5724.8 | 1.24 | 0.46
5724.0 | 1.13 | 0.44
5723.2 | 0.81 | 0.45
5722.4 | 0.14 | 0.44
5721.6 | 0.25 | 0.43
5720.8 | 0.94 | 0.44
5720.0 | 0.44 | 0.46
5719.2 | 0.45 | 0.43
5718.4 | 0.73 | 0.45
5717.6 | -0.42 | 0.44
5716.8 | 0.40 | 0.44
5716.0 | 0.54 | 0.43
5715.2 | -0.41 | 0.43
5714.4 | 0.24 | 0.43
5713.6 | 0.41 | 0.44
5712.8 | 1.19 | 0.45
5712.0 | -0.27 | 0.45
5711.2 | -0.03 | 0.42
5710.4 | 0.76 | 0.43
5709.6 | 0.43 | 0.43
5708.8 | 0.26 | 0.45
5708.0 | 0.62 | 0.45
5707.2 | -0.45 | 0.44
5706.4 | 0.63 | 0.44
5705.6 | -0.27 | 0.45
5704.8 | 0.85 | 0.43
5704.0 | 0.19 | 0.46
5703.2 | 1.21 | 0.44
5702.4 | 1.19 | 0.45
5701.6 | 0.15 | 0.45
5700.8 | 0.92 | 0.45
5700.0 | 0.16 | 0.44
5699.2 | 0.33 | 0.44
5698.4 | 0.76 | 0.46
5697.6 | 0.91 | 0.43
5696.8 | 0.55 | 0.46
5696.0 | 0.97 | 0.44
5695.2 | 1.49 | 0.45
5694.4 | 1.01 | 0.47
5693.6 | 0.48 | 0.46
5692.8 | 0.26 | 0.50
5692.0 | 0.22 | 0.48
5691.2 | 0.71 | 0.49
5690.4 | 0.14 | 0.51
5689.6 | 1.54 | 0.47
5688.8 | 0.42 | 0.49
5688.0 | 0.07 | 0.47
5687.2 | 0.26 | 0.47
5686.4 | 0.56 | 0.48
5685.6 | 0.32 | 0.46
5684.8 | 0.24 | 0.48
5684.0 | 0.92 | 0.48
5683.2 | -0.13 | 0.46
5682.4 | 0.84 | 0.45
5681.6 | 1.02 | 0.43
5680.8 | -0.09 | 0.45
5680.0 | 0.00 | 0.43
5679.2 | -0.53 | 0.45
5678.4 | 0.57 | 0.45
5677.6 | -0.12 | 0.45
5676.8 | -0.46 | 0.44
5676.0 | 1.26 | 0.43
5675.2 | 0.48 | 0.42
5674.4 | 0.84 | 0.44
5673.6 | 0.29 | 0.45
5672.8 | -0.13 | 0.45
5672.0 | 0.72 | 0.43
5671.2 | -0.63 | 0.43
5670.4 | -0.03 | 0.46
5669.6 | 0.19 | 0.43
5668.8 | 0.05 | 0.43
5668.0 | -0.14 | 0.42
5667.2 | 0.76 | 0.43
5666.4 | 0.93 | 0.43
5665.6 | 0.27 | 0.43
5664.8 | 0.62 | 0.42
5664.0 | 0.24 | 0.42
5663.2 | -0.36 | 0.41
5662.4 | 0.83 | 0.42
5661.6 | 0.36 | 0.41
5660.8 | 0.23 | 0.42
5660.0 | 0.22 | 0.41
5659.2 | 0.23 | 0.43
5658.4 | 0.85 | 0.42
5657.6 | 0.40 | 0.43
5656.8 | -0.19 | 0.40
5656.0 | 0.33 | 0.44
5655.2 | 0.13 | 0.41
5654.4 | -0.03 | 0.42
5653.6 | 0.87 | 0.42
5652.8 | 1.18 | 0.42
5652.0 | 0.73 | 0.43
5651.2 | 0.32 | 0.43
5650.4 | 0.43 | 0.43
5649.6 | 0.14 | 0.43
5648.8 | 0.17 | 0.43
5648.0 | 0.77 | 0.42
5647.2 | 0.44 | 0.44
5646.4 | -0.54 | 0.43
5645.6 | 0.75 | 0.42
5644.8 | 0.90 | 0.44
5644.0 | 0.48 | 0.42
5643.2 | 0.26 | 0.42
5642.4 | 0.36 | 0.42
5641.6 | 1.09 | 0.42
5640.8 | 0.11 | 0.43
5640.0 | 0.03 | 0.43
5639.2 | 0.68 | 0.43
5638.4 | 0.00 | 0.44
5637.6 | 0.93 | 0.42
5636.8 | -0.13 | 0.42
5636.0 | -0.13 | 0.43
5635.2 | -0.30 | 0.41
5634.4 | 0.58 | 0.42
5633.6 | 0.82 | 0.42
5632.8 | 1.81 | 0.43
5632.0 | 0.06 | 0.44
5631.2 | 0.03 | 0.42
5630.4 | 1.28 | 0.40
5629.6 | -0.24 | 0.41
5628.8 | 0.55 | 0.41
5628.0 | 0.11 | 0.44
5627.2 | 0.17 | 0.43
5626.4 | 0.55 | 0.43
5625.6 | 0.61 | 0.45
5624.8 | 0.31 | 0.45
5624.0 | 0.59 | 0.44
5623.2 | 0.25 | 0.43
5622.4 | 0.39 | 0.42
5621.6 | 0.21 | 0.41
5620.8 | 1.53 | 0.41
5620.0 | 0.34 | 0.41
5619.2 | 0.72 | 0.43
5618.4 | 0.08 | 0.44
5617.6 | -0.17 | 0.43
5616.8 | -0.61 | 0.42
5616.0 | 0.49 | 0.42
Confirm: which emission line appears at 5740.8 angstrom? H-beta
